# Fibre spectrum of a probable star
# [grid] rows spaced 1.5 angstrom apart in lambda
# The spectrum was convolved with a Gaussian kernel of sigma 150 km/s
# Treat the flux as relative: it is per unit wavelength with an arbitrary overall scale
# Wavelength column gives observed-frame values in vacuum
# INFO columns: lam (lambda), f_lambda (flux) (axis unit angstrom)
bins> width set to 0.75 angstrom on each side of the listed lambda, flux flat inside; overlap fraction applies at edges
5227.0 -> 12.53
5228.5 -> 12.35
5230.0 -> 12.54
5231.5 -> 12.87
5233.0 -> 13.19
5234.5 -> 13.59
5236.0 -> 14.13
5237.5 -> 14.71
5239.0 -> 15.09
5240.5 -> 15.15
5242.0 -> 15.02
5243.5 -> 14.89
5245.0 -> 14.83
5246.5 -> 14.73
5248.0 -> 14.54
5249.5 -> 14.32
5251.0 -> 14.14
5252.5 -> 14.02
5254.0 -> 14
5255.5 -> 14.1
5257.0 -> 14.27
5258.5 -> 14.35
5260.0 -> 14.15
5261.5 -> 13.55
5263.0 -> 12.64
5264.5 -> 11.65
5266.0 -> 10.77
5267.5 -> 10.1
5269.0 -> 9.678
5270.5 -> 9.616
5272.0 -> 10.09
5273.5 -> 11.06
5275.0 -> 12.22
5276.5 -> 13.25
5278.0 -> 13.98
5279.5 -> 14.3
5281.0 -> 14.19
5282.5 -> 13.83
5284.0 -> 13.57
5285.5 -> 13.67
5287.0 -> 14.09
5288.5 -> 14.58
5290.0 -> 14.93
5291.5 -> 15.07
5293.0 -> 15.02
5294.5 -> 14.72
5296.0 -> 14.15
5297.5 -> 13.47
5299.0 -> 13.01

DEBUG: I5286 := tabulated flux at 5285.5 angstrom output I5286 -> 13.67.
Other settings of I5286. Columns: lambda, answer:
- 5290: 14.93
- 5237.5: 14.71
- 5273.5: 11.06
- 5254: 14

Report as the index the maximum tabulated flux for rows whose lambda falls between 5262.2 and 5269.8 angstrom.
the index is 12.64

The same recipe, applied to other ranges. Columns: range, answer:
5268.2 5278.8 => 13.98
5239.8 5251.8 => 15.15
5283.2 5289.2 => 14.58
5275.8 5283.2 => 14.3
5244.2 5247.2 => 14.83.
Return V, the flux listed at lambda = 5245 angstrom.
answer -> 14.83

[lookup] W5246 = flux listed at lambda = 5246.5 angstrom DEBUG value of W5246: 14.73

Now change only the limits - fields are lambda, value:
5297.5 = 13.47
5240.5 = 15.15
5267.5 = 10.1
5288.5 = 14.58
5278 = 13.98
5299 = 13.01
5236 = 14.13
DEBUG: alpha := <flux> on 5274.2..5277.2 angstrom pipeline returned 12.7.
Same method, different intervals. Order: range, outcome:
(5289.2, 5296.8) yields 14.8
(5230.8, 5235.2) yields 13.2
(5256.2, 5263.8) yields 13.8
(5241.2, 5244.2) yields 15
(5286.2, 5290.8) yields 14.5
